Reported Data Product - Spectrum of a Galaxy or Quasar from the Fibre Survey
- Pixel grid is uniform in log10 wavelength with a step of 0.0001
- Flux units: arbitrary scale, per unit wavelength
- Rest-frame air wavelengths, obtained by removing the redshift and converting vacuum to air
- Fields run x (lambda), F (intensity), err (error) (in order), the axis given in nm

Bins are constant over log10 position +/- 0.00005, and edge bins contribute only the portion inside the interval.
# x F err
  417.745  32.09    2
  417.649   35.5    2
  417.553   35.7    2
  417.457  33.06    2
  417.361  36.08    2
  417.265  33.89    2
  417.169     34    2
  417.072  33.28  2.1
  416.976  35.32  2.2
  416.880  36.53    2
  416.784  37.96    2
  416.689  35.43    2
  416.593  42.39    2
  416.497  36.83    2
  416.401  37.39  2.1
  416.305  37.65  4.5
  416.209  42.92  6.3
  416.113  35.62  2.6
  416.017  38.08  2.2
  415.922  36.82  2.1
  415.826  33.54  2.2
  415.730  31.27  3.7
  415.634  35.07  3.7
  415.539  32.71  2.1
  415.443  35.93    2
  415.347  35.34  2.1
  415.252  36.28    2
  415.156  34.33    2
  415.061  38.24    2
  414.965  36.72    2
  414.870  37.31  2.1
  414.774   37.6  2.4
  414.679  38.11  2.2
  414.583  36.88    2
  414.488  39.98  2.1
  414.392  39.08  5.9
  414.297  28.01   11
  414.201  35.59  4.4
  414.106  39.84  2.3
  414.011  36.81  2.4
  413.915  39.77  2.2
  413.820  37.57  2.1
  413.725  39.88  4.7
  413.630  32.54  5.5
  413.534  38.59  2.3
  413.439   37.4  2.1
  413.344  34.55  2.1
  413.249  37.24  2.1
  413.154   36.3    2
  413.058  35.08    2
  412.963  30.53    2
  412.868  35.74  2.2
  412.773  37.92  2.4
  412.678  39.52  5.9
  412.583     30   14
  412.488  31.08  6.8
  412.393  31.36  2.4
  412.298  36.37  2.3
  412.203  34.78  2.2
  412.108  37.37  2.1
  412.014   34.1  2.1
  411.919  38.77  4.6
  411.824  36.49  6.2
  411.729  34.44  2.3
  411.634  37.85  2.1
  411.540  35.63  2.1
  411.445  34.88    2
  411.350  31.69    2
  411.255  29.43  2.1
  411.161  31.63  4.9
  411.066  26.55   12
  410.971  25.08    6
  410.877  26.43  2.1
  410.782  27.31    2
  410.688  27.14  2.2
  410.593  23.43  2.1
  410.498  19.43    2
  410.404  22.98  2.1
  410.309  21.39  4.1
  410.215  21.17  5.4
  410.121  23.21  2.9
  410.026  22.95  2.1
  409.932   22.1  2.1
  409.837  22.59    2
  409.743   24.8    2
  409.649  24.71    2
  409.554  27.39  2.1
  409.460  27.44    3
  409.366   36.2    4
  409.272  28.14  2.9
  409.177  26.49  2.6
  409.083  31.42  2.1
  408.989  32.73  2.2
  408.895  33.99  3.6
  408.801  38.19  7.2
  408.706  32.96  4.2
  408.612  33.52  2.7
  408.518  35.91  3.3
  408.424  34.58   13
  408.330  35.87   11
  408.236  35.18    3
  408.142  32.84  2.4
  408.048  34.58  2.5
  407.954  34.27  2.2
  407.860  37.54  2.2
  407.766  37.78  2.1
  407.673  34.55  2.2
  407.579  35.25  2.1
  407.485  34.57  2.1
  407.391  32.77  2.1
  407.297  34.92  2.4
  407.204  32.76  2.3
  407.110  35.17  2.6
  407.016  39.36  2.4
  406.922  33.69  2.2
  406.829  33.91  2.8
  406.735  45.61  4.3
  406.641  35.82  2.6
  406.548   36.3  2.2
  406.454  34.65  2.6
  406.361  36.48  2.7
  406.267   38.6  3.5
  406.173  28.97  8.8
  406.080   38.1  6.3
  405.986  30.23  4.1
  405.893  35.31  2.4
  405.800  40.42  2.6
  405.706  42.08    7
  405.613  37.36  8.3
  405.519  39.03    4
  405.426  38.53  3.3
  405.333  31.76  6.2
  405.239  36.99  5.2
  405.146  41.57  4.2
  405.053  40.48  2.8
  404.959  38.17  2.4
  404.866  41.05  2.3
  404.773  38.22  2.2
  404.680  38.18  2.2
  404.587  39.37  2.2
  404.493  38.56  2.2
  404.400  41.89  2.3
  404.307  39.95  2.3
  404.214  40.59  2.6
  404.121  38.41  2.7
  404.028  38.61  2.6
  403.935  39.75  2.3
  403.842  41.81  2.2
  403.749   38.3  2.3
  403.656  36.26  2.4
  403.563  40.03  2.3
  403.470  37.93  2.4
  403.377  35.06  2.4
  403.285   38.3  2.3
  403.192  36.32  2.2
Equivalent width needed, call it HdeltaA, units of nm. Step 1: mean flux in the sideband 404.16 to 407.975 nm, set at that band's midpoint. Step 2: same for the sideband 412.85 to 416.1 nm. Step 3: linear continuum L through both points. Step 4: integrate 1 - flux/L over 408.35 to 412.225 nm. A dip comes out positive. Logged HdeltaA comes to 0.73 nm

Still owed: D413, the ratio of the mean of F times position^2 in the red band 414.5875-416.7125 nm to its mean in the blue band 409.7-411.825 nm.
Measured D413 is 1.38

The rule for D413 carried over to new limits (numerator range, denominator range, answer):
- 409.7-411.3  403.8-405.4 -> 0.65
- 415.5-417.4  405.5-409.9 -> 1.11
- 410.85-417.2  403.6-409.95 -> 1.04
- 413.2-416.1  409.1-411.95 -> 1.33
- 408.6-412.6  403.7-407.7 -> 0.81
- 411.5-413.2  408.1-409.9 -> 1.15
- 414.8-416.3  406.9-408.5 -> 1.07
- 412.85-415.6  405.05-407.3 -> 1.03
